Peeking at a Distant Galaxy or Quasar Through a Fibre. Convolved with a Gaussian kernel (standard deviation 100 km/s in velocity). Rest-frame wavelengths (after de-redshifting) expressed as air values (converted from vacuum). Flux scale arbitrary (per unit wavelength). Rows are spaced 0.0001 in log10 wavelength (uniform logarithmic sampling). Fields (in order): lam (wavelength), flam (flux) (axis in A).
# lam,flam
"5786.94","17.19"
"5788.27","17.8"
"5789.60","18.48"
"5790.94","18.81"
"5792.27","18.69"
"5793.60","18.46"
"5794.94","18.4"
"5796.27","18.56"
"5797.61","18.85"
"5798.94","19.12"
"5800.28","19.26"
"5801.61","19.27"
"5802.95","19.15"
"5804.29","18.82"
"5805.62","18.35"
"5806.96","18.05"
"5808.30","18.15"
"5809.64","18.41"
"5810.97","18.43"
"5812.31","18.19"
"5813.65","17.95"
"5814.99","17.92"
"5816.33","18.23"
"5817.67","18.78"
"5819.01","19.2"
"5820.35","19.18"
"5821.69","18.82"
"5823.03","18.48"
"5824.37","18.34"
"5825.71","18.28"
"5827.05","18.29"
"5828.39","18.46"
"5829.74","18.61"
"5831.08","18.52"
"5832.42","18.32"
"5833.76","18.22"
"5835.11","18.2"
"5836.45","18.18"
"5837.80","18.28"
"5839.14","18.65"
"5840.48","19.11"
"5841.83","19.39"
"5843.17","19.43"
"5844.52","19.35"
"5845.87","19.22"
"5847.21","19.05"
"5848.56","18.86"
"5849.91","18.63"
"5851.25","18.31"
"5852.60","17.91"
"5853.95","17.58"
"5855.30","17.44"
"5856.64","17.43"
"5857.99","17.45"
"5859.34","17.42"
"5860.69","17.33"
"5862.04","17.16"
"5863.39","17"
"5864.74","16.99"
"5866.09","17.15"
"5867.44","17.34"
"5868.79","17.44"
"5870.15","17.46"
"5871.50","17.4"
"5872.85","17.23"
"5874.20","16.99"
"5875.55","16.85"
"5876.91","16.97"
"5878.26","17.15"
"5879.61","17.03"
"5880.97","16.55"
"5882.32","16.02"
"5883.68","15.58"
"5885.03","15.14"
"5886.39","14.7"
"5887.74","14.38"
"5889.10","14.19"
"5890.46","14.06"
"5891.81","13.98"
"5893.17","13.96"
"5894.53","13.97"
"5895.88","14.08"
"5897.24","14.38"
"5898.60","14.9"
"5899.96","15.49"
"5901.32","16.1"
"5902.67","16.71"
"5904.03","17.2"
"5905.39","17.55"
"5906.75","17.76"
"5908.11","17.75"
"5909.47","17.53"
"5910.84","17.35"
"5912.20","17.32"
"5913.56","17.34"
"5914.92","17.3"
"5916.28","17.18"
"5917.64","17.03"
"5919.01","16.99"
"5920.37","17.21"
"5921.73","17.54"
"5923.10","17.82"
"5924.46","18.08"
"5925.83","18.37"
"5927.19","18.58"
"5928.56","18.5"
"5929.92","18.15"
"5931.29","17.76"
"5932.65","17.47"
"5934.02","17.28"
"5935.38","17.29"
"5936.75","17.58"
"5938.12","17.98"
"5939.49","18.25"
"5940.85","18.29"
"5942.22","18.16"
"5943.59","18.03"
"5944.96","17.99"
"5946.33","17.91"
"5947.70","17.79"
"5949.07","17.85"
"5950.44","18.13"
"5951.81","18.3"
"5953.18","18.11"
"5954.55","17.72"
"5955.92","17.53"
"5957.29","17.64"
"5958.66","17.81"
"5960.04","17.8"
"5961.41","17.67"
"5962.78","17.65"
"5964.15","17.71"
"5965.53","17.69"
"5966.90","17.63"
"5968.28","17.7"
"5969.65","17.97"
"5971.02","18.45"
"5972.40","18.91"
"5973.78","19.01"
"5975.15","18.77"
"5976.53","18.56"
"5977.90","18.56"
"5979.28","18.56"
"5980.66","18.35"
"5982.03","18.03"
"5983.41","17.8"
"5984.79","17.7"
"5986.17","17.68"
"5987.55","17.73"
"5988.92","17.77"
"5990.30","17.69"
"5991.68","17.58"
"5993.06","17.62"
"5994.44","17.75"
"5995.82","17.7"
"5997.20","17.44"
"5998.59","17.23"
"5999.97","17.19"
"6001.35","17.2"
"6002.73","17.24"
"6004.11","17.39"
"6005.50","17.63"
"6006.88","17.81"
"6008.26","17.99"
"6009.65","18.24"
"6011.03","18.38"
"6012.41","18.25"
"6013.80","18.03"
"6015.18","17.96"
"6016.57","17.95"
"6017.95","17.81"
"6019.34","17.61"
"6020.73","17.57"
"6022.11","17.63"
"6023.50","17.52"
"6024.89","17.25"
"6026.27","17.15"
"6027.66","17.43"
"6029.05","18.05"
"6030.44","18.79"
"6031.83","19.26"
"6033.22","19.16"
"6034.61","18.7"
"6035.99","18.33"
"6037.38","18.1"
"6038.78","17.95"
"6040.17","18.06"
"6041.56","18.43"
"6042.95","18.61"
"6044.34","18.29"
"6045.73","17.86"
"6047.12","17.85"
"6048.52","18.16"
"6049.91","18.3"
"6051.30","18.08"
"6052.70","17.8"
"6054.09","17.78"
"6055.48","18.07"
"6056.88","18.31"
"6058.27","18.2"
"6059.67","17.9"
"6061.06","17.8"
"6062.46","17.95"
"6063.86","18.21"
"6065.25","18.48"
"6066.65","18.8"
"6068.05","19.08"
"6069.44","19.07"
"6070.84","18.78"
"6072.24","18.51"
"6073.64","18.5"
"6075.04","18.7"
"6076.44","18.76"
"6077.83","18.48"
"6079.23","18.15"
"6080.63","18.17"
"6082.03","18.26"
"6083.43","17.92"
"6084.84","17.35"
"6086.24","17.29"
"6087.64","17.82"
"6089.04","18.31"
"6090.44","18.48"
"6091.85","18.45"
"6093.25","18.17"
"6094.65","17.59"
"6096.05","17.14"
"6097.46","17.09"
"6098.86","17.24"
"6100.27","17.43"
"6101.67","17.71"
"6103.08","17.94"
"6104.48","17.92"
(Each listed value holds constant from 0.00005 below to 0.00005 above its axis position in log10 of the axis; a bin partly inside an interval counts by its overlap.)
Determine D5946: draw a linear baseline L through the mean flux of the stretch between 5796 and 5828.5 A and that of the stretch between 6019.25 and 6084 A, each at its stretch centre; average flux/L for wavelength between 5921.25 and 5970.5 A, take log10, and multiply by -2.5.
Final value 0.03 mag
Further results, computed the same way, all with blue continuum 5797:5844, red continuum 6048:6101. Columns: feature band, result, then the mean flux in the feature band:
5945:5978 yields 0.018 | 18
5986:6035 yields 0.026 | 17.8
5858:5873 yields 0.076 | 17.3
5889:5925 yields 0.130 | 16.4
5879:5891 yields 0.206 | 15.3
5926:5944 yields 0.025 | 18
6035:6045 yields -0.005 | 18.3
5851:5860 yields 0.055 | 17.6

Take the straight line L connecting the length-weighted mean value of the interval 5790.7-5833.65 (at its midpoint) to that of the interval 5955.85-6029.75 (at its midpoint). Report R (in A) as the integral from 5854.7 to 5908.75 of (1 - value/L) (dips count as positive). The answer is 5.91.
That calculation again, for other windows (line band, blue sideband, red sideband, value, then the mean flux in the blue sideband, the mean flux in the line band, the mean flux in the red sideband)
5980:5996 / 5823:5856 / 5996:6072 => 0.3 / 18.5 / 17.8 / 18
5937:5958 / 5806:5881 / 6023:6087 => 0.2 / 18.1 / 18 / 18.2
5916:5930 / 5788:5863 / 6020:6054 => 0.4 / 18.4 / 17.8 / 18.1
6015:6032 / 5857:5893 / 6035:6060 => 0.1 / 16.4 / 17.8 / 18.1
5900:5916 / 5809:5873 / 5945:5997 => 0.8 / 18.2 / 17.2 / 18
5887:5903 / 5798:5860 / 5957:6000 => 3.2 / 18.5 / 14.6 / 17.9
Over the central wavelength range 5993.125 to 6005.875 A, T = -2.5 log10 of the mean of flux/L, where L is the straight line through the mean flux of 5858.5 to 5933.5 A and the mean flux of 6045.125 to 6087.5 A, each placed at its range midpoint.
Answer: 0.01 mag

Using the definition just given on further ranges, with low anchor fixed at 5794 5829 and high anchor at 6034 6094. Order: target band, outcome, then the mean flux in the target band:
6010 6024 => 0.02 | 17.9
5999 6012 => 0.04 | 17.7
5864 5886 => 0.10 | 16.8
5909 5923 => 0.07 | 17.3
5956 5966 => 0.04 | 17.7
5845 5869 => 0.04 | 17.8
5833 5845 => -0.01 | 18.7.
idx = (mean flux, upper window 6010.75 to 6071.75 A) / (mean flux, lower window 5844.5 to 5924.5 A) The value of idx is 1.08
